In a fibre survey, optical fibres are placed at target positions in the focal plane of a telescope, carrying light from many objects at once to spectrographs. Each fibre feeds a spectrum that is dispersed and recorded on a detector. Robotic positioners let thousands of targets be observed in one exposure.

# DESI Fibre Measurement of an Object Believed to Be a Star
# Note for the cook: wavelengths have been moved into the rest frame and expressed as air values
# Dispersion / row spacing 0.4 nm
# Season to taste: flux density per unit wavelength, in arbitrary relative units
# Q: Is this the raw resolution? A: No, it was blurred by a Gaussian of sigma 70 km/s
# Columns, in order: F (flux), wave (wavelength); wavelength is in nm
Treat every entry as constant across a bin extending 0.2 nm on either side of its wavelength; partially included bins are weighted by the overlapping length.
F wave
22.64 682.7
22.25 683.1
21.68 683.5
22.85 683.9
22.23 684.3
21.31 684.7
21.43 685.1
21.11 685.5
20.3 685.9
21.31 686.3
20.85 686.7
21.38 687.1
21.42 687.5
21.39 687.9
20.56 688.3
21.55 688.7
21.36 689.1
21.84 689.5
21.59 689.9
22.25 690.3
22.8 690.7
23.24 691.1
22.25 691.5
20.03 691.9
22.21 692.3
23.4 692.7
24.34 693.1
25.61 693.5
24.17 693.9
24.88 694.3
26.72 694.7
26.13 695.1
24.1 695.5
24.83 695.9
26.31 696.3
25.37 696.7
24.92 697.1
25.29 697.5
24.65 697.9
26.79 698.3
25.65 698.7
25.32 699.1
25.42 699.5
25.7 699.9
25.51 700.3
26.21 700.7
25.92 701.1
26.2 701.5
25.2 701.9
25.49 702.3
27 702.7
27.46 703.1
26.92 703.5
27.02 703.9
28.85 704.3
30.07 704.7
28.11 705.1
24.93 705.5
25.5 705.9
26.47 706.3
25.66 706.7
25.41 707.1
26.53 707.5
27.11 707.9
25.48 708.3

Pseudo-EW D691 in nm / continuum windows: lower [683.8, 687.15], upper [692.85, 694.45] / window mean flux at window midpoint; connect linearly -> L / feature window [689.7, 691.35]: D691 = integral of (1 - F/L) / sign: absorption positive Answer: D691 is 0.069 nm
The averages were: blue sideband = 21.4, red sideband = 24.7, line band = 22.5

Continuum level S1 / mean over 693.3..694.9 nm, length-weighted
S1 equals 25.3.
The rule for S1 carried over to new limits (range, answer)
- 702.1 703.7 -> 26.7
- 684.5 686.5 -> 21.1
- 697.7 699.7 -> 25.6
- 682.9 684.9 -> 22.1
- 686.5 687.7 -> 21.2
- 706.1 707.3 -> 25.8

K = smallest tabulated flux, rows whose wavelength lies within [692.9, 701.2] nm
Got 24.1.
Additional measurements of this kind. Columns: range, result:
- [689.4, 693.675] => 20.03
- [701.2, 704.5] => 25.2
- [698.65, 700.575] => 25.32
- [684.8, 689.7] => 20.3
